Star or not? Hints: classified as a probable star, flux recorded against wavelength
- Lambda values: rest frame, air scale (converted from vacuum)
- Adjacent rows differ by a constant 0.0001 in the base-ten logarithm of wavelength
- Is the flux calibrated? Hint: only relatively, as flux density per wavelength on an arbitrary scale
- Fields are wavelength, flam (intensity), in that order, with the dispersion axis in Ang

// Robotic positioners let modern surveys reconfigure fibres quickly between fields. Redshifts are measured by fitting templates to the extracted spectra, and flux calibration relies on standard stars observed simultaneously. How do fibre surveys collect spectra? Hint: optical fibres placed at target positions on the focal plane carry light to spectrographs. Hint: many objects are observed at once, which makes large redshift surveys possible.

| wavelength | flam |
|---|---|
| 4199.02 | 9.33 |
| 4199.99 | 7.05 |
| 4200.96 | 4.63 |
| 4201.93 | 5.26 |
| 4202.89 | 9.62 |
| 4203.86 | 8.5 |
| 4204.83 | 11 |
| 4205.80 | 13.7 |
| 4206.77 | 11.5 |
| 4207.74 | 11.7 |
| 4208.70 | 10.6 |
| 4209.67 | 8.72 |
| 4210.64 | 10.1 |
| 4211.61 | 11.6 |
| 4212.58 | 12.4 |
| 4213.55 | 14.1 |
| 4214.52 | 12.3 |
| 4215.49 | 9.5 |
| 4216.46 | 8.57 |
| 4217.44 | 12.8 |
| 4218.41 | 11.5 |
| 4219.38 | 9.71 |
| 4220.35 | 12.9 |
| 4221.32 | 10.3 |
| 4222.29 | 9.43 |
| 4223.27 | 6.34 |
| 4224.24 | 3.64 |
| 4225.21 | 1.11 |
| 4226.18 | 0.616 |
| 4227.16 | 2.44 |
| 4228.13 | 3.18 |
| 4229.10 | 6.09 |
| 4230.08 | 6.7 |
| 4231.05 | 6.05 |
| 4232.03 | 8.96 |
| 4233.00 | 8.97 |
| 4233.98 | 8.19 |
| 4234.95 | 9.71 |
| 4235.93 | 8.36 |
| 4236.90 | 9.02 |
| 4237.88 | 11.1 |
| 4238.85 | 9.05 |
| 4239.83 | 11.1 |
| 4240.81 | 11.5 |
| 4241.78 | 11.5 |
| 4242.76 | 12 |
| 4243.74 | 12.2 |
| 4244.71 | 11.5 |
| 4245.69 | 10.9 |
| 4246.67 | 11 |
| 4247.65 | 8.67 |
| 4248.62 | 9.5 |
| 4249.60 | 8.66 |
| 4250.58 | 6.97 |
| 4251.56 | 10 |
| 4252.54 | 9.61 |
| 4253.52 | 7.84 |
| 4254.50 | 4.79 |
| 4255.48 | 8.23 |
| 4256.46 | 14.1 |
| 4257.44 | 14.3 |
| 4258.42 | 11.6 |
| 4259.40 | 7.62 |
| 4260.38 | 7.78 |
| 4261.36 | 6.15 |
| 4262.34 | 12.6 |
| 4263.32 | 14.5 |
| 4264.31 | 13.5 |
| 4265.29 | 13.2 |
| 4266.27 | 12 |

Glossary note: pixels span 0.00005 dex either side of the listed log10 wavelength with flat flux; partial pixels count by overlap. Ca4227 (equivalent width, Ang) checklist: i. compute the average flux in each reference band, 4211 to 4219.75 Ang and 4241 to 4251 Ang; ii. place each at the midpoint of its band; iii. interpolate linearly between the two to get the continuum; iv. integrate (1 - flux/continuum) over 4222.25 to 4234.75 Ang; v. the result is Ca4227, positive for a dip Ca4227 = 6.2 Ang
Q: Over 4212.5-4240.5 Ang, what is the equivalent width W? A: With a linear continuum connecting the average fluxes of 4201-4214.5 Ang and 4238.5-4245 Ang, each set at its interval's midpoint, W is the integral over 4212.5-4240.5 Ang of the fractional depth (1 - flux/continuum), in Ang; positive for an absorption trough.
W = 6.55 Ang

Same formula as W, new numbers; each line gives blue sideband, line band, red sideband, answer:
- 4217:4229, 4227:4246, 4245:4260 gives -1.7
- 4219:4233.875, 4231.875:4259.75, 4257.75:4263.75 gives -4.8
